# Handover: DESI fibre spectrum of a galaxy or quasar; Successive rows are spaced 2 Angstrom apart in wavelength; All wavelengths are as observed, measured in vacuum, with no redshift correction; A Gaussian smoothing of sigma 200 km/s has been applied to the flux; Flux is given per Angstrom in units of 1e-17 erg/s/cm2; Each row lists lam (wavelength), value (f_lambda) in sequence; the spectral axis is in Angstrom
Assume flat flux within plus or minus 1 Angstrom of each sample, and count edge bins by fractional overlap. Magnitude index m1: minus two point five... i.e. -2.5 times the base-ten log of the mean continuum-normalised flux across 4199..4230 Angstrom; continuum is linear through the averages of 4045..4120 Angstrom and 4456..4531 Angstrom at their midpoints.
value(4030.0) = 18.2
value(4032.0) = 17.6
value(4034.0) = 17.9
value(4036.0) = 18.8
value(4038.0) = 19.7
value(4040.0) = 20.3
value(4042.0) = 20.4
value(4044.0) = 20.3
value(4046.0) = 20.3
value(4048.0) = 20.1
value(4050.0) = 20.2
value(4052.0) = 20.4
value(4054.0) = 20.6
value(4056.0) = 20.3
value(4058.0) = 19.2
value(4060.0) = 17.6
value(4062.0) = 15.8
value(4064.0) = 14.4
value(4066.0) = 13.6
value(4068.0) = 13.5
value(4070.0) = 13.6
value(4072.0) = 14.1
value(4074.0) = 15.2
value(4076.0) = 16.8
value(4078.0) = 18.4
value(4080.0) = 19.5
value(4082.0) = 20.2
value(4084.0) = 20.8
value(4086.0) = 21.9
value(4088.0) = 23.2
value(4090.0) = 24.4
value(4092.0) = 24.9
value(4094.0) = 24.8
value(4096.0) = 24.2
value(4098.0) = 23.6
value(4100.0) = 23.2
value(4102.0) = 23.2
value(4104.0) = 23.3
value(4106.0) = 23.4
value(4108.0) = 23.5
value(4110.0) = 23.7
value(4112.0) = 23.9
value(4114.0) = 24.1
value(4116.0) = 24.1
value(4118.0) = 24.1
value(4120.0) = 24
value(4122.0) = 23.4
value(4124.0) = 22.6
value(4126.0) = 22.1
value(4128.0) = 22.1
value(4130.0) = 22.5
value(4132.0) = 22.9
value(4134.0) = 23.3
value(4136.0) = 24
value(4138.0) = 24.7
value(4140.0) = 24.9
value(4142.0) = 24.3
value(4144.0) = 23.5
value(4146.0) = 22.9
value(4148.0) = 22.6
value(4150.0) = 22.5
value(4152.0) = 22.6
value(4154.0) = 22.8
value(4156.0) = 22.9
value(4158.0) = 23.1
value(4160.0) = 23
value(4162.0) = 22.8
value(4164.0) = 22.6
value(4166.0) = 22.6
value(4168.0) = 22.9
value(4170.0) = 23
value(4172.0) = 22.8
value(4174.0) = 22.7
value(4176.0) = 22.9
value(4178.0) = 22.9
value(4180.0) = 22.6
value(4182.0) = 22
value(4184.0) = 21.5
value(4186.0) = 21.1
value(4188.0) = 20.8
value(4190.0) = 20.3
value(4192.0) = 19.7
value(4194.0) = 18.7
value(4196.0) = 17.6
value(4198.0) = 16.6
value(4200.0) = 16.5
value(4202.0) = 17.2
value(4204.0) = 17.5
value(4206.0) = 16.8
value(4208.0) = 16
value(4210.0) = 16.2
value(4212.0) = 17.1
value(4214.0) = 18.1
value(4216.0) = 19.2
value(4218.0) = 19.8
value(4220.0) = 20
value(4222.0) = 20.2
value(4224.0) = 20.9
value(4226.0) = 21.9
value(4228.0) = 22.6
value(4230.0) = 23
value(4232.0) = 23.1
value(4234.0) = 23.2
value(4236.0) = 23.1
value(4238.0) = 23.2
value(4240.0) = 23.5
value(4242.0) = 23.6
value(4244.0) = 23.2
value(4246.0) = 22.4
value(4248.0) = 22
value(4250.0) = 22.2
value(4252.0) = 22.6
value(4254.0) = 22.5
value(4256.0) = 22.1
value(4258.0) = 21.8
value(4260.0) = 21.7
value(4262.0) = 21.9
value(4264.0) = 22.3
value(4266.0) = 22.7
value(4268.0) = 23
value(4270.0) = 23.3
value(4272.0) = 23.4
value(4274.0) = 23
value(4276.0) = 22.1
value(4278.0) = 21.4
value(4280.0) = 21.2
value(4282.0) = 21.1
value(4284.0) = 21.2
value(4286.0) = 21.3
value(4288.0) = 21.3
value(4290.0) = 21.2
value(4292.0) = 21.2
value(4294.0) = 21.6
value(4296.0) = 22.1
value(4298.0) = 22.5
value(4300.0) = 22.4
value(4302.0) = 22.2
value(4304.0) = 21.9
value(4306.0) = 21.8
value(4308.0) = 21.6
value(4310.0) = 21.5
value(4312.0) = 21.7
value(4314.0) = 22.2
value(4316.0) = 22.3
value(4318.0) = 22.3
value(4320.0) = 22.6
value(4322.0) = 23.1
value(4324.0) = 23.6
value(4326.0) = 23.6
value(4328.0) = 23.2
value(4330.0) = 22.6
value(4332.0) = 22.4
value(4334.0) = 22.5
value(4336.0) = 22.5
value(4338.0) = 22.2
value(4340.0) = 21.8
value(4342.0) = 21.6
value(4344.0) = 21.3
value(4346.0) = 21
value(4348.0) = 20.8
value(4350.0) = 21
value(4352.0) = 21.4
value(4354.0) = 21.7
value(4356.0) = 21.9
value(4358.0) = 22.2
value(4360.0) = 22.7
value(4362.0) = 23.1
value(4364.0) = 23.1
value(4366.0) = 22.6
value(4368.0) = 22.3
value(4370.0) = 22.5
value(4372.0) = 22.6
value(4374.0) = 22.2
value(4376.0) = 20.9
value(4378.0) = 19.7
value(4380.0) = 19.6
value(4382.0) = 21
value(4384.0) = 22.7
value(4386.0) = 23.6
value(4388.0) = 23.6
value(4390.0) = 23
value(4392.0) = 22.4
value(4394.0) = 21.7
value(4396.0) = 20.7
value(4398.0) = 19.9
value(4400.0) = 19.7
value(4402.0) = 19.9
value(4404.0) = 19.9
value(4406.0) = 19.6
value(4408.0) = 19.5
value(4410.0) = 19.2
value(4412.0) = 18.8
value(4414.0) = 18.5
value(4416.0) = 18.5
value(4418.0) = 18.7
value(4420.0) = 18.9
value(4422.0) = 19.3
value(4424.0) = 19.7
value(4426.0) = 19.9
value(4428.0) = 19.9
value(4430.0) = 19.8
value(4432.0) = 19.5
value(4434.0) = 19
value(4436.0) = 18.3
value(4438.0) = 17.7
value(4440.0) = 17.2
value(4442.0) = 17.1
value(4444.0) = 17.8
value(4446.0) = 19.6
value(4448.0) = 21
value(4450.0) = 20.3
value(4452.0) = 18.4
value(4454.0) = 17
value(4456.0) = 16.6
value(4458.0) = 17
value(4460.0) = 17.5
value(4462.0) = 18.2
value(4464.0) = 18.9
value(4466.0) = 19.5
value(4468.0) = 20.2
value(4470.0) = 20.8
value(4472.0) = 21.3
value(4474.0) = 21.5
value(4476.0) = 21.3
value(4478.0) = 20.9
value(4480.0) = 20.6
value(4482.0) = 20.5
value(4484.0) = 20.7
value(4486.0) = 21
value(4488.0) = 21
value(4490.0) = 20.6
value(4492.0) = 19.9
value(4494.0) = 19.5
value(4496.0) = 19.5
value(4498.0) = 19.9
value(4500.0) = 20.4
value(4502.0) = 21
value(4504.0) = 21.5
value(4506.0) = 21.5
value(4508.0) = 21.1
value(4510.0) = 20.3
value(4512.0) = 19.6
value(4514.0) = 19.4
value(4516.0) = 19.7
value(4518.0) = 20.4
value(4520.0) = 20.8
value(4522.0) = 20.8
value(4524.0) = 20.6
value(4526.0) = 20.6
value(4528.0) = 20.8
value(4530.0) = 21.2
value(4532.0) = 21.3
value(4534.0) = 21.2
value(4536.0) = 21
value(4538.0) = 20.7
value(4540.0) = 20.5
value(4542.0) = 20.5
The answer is 0.09 mag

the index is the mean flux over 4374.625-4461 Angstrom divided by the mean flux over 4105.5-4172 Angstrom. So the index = 0.84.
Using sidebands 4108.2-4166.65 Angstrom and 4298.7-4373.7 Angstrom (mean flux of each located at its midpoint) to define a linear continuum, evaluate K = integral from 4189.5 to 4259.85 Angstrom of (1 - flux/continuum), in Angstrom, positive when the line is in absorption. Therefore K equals 7.3 Angstrom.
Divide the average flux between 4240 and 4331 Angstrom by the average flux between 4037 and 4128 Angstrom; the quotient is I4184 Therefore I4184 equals 1.1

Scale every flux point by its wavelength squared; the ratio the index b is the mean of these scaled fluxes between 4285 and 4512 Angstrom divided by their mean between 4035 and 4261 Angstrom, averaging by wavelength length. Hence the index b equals 1.1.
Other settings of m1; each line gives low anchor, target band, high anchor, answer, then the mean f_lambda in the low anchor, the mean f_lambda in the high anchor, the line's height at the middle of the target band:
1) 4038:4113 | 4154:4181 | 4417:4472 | -0.152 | 20.2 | 18.9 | 19.8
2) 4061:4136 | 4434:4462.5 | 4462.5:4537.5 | 0.139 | 21.2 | 20.5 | 20.6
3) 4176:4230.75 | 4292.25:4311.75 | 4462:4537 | -0.106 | 19.6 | 20.5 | 19.9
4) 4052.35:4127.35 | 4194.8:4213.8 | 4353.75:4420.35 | 0.231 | 20.8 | 21.1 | 20.9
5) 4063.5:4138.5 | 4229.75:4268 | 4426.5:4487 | -0.104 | 21.5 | 19.3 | 20.6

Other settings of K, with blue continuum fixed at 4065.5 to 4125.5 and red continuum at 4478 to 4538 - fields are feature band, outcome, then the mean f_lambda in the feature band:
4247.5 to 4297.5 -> -2.3 Angstrom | 22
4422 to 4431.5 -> 0.4 Angstrom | 19.8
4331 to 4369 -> -2.0 Angstrom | 22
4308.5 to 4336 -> -2.1 Angstrom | 22.6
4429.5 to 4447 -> 1.9 Angstrom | 18.4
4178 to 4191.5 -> -0.1 Angstrom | 21.4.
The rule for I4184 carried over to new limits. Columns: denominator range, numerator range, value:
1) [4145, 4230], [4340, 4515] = 0.98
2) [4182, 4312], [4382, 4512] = 0.94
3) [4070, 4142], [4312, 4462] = 0.93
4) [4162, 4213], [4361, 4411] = 1.07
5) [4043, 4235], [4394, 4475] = 0.91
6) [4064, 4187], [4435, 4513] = 0.89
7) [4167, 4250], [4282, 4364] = 1.06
